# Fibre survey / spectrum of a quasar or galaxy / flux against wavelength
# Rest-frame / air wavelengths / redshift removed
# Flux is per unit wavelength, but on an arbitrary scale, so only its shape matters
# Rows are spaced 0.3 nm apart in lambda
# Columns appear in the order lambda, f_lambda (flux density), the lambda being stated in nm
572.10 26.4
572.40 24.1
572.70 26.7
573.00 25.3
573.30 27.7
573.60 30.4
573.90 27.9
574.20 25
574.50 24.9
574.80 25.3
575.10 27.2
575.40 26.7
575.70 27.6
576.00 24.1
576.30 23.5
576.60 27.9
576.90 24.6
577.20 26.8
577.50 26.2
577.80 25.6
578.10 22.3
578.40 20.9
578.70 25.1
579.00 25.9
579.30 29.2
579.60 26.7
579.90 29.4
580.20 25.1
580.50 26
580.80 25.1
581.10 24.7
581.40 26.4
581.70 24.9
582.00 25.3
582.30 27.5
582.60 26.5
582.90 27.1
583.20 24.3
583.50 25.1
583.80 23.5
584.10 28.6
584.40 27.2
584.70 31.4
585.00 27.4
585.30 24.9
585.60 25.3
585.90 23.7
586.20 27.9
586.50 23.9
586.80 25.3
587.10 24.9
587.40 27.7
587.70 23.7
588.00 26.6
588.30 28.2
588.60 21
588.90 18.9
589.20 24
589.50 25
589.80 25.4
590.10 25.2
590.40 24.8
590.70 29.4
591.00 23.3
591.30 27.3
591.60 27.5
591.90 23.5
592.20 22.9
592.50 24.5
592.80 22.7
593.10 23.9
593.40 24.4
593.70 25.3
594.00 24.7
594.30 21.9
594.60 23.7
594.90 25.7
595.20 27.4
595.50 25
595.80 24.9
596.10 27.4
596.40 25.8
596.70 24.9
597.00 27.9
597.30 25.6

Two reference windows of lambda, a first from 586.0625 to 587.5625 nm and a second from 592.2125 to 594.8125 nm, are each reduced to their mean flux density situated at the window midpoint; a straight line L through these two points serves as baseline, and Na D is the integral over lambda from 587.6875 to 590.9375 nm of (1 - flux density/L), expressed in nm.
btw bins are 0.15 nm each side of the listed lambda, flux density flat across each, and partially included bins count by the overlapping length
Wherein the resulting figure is 0.05 nm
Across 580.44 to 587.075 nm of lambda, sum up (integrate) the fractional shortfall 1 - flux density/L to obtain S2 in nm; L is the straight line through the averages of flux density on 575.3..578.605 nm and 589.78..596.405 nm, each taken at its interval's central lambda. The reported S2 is -0.241 nm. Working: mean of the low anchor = 25.1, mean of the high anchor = 25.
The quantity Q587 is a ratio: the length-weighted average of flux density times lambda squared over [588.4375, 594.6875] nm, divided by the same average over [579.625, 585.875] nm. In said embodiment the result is 0.95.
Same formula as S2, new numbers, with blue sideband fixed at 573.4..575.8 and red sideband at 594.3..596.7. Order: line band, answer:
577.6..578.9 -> 0.14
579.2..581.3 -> 0.00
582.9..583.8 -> 0.05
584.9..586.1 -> 0.04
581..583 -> 0.02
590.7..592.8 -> 0.05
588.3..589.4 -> 0.15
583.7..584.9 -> -0.08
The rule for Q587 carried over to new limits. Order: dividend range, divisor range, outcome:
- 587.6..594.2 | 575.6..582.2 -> 1.00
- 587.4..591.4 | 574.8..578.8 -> 1.03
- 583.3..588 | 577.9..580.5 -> 1.04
